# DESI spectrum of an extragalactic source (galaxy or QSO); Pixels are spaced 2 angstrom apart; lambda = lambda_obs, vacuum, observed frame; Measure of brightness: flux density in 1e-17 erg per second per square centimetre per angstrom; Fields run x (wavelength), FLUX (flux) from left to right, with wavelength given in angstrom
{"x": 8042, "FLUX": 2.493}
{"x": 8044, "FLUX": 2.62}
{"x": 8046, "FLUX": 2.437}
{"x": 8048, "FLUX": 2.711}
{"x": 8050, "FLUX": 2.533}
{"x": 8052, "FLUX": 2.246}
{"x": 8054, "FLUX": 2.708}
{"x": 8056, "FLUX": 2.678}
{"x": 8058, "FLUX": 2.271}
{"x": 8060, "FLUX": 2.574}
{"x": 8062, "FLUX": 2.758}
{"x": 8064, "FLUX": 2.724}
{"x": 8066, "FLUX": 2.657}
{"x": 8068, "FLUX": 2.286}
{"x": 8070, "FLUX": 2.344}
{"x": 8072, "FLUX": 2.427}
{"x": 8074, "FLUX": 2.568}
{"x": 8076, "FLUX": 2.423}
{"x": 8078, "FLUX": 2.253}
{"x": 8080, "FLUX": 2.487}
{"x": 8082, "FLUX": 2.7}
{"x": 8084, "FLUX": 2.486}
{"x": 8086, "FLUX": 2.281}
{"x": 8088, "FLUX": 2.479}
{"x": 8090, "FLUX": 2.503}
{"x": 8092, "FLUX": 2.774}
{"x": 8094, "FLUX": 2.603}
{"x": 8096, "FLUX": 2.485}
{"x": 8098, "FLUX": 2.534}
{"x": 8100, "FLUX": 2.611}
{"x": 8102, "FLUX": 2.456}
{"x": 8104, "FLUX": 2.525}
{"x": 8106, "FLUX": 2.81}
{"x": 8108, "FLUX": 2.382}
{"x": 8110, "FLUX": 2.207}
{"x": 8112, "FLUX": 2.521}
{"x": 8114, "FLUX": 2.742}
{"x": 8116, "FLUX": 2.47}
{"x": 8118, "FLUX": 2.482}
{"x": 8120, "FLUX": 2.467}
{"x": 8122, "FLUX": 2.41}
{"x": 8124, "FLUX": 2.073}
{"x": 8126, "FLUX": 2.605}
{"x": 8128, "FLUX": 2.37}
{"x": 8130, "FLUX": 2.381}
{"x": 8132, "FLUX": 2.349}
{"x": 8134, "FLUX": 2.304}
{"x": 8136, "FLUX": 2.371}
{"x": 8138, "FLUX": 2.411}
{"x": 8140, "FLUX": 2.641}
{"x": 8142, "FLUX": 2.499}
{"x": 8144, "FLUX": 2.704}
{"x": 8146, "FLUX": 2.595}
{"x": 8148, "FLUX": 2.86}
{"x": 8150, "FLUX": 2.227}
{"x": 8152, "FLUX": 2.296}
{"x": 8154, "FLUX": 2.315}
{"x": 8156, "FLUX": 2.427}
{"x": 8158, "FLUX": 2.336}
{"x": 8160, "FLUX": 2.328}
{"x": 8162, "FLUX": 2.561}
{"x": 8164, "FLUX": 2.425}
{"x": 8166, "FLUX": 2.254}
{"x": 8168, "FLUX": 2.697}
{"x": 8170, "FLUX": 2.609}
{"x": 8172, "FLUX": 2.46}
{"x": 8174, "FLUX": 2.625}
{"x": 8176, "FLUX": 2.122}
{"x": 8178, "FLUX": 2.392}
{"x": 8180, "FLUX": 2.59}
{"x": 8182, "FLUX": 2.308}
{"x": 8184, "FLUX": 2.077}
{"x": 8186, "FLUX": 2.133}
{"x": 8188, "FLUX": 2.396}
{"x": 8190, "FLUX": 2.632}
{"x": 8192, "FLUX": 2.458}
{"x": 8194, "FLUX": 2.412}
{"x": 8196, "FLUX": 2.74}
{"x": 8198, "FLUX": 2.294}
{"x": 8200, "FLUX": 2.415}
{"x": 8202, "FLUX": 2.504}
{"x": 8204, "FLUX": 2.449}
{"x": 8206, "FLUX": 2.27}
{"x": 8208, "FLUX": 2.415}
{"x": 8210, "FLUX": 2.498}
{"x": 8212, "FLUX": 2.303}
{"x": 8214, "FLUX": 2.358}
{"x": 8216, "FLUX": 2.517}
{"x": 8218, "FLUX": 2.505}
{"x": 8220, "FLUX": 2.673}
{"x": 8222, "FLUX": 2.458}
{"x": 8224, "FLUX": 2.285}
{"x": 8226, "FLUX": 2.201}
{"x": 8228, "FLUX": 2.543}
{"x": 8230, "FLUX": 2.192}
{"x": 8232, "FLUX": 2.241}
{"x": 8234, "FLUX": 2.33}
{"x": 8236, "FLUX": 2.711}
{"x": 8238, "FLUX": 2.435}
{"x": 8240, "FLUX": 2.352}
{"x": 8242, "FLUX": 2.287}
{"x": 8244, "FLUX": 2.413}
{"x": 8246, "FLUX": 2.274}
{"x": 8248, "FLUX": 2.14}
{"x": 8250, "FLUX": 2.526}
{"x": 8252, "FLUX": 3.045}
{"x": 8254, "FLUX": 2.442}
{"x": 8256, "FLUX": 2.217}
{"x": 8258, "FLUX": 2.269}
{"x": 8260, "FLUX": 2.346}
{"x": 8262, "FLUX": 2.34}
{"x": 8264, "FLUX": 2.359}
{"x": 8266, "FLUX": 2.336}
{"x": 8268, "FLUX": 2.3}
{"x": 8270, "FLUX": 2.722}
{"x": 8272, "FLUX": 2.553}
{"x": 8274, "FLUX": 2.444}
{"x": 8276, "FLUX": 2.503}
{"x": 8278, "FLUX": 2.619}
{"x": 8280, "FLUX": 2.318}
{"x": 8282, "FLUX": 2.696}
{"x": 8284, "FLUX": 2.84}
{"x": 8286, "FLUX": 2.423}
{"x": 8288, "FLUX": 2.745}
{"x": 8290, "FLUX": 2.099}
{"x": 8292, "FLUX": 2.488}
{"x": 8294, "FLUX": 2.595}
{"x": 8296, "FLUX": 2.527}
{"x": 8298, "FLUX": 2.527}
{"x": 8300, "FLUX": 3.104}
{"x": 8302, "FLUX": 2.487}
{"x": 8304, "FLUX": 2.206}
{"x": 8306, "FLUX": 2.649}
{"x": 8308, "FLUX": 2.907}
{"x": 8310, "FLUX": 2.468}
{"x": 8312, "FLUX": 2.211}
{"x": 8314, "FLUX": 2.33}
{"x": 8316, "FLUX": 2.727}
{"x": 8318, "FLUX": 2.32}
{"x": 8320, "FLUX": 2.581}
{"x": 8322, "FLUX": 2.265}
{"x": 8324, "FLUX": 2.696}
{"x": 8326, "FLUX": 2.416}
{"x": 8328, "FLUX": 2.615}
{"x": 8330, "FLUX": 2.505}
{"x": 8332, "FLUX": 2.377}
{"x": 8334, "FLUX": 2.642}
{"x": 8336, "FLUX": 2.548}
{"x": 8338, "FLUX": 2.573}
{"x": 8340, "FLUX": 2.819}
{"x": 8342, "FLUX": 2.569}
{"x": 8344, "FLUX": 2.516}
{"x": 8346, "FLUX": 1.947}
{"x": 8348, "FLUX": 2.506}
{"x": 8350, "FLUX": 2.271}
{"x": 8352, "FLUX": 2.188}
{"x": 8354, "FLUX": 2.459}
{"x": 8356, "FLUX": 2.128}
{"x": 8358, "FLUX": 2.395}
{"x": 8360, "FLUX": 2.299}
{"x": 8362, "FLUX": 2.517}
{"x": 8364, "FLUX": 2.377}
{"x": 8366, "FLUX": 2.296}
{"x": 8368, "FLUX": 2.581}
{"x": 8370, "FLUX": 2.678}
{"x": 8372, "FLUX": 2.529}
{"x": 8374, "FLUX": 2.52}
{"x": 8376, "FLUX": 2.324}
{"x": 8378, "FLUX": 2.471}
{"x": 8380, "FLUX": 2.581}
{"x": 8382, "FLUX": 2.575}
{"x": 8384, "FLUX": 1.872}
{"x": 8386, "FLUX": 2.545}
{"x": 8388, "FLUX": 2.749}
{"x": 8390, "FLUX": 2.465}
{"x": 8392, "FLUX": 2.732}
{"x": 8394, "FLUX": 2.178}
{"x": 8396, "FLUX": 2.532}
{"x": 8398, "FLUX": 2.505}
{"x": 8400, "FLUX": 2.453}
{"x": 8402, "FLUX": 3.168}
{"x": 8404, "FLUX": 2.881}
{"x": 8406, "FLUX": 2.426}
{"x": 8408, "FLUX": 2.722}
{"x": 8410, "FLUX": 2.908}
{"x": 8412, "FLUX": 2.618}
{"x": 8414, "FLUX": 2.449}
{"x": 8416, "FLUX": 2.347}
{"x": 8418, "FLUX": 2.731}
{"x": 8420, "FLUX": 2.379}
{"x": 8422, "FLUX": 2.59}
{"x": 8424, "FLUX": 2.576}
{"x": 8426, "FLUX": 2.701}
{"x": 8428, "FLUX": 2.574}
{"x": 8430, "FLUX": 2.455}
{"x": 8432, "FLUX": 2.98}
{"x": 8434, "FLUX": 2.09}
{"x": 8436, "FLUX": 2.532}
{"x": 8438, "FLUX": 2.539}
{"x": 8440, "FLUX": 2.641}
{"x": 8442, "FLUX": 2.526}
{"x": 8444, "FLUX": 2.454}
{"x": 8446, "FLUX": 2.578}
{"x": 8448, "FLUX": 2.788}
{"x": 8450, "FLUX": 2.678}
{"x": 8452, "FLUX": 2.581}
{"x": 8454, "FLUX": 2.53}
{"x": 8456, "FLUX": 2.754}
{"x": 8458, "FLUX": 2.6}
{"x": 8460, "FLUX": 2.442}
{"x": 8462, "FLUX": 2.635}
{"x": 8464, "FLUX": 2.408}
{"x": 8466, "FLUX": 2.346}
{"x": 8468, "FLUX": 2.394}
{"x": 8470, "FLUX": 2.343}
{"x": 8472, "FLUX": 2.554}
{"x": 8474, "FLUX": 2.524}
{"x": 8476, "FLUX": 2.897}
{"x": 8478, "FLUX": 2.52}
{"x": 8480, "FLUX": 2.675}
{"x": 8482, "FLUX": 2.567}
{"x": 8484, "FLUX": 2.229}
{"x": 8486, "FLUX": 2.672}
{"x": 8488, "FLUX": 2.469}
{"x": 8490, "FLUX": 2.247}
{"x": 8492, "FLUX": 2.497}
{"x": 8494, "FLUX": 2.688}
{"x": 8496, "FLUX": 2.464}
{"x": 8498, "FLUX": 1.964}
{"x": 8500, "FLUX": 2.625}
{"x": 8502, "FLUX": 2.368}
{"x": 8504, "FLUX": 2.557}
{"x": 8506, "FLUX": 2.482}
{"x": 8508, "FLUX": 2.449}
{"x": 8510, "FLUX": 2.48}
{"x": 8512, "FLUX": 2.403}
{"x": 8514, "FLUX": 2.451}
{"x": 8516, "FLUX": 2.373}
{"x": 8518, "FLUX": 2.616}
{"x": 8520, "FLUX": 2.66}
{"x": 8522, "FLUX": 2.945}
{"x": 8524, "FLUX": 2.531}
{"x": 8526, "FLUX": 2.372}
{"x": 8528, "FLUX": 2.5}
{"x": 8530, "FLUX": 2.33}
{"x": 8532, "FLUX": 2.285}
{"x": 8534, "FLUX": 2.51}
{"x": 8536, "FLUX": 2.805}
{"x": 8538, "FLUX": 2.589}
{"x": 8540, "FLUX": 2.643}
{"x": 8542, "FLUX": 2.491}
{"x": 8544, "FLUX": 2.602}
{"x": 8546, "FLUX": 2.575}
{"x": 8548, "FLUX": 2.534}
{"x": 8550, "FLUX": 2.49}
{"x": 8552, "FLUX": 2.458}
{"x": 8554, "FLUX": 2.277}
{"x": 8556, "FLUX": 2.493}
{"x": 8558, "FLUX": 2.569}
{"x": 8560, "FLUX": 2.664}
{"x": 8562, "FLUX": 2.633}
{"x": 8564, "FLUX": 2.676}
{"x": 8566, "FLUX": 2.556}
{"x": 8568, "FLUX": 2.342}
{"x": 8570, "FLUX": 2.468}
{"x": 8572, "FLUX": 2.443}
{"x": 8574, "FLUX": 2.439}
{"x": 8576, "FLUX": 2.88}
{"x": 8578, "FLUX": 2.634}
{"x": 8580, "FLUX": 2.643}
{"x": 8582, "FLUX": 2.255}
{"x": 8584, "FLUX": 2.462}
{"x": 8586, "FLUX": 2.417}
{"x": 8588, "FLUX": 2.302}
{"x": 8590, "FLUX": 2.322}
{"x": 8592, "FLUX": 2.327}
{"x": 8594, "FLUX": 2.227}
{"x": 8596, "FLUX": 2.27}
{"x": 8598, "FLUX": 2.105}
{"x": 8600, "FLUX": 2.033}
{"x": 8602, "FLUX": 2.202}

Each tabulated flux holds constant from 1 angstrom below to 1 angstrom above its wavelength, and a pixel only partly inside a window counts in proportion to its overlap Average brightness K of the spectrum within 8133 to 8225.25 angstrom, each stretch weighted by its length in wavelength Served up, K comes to 2.44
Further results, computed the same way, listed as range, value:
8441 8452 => 2.6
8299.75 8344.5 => 2.54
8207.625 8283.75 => 2.43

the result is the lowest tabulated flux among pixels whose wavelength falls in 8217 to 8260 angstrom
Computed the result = 2.14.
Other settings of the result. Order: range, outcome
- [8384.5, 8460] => 2.09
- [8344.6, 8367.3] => 1.947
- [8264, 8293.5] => 2.099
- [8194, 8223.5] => 2.27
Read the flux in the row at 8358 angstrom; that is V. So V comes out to 2.395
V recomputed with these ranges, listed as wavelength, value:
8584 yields 2.462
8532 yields 2.285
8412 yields 2.618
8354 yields 2.459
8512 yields 2.403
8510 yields 2.48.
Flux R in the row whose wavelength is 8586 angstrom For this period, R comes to 2.417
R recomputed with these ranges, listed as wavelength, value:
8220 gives 2.673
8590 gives 2.322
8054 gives 2.708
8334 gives 2.642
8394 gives 2.178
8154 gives 2.315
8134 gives 2.304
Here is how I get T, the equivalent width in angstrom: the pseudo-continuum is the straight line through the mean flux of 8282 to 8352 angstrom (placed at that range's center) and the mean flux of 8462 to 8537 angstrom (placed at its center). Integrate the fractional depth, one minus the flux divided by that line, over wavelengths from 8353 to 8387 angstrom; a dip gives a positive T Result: 1.2 angstrom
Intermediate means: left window 2.51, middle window 2.42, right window 2.49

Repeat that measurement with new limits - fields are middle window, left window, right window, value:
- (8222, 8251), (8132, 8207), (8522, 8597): 1.1 angstrom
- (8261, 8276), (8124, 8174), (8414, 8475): 0.3 angstrom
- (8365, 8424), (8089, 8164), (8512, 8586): -0.8 angstrom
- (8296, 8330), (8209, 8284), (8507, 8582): -1.1 angstrom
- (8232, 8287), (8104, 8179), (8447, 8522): 0.6 angstrom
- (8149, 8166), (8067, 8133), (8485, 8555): 0.8 angstrom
